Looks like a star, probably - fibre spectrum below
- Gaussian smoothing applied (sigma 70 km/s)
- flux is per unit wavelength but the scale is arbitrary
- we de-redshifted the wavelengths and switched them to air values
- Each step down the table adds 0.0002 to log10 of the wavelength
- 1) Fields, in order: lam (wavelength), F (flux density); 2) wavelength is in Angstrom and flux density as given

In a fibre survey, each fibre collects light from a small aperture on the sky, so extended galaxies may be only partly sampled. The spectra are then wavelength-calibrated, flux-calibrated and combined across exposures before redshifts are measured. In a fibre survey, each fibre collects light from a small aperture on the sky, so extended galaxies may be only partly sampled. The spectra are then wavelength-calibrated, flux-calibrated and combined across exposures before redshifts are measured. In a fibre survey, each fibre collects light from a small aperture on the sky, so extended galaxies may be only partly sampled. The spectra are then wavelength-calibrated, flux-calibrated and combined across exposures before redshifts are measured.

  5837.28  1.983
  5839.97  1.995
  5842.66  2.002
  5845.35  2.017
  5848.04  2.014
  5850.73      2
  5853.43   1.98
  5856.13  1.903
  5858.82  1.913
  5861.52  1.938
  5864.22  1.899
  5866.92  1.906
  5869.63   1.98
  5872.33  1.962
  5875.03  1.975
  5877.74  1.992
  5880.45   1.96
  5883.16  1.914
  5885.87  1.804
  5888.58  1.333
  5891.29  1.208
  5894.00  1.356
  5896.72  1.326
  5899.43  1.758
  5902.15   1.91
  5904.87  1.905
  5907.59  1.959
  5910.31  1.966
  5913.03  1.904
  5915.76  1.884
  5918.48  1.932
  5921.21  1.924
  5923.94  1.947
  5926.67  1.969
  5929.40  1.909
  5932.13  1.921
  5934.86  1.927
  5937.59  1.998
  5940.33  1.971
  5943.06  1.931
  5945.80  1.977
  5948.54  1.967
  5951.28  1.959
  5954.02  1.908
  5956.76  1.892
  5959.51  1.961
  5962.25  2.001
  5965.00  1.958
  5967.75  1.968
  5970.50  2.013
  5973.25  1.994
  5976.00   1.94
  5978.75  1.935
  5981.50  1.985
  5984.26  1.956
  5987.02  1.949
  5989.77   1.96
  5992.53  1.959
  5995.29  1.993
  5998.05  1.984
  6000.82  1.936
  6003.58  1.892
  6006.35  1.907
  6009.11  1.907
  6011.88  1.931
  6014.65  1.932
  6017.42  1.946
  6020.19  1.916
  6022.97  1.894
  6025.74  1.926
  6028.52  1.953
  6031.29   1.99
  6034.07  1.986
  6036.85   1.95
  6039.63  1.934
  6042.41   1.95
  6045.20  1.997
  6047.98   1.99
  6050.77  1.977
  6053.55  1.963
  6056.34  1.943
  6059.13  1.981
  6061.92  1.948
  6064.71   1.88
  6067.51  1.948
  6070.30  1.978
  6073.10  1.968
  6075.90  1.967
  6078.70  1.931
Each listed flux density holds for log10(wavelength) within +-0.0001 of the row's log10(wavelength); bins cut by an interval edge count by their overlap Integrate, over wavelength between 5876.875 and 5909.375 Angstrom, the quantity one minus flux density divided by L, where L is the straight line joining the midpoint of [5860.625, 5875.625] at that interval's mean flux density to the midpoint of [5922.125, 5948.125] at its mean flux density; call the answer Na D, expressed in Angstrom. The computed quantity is 4.08 Angstrom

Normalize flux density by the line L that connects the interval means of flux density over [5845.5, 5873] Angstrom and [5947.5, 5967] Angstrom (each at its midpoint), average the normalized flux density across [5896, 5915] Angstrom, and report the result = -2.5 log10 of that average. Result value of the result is 0.07 mag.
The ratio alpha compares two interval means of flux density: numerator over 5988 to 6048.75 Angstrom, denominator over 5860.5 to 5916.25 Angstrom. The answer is 1.08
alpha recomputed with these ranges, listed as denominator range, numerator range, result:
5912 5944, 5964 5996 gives 1.02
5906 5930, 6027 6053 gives 1.02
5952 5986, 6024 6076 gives 1.00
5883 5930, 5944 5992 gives 1.11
